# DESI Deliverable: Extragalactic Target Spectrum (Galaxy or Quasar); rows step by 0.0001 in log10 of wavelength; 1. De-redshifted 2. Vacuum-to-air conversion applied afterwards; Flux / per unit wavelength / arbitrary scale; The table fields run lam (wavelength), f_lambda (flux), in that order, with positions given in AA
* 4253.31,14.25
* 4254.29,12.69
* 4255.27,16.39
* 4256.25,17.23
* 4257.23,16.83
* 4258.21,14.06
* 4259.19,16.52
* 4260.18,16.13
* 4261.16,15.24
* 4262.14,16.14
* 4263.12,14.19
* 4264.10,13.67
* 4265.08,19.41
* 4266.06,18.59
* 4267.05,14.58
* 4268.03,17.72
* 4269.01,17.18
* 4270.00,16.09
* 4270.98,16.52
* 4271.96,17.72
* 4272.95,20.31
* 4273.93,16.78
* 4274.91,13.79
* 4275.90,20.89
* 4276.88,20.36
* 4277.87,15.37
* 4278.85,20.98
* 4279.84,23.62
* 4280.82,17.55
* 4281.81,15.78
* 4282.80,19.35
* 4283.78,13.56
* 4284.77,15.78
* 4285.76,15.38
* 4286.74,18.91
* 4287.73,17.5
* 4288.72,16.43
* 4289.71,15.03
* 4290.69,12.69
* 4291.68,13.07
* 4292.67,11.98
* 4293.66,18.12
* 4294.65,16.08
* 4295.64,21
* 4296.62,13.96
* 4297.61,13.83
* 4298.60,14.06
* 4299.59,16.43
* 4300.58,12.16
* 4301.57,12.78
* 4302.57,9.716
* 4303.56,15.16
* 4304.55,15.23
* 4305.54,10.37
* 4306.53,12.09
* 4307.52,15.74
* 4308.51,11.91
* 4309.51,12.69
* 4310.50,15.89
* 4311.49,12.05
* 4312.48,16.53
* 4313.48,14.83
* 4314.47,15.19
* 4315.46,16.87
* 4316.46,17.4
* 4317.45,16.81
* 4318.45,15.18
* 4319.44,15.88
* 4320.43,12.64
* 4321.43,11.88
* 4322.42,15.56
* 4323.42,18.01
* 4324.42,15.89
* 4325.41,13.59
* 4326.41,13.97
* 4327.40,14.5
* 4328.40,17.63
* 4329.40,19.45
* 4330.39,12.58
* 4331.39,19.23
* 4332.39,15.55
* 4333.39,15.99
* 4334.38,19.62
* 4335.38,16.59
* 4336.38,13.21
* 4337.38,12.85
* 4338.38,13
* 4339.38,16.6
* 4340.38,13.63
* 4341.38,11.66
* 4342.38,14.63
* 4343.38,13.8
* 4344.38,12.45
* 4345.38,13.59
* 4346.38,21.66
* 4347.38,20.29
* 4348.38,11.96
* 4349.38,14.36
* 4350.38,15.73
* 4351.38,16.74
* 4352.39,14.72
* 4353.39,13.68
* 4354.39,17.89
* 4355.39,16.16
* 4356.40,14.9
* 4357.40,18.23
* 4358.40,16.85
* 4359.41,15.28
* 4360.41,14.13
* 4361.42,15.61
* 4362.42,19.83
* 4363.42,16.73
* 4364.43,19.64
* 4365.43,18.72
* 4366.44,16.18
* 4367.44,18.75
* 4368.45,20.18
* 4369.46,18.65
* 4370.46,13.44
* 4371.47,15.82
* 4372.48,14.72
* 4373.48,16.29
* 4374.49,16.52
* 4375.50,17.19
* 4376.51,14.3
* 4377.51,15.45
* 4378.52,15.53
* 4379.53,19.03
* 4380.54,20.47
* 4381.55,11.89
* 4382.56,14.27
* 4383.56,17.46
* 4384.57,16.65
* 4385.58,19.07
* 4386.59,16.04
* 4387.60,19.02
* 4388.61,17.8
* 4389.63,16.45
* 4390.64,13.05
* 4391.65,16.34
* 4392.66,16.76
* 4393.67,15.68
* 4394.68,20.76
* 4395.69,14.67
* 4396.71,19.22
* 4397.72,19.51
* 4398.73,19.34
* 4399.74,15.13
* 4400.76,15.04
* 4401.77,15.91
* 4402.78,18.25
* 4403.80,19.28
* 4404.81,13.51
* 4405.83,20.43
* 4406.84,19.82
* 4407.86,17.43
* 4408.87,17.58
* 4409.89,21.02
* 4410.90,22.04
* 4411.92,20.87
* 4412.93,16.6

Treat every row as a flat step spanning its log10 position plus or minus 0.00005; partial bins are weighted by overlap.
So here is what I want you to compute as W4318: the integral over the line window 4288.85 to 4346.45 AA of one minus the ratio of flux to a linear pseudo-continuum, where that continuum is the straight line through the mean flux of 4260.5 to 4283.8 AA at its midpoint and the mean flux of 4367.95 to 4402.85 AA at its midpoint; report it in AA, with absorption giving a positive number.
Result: 7.80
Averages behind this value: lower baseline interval 17.4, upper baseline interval 16.7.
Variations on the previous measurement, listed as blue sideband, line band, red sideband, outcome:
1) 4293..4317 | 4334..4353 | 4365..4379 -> 0.76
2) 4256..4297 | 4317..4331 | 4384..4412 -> 1.49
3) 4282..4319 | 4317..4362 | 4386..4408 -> 1.20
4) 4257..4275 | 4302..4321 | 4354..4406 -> 2.63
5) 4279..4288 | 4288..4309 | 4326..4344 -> 3.37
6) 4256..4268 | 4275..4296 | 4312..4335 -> -1.34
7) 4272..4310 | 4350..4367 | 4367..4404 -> -0.03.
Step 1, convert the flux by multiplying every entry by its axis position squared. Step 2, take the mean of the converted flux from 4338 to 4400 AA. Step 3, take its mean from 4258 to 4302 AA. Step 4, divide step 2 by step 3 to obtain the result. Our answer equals 1.0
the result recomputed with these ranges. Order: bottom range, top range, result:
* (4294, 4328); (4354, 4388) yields 1.18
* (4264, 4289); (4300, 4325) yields 0.83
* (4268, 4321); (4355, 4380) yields 1.10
